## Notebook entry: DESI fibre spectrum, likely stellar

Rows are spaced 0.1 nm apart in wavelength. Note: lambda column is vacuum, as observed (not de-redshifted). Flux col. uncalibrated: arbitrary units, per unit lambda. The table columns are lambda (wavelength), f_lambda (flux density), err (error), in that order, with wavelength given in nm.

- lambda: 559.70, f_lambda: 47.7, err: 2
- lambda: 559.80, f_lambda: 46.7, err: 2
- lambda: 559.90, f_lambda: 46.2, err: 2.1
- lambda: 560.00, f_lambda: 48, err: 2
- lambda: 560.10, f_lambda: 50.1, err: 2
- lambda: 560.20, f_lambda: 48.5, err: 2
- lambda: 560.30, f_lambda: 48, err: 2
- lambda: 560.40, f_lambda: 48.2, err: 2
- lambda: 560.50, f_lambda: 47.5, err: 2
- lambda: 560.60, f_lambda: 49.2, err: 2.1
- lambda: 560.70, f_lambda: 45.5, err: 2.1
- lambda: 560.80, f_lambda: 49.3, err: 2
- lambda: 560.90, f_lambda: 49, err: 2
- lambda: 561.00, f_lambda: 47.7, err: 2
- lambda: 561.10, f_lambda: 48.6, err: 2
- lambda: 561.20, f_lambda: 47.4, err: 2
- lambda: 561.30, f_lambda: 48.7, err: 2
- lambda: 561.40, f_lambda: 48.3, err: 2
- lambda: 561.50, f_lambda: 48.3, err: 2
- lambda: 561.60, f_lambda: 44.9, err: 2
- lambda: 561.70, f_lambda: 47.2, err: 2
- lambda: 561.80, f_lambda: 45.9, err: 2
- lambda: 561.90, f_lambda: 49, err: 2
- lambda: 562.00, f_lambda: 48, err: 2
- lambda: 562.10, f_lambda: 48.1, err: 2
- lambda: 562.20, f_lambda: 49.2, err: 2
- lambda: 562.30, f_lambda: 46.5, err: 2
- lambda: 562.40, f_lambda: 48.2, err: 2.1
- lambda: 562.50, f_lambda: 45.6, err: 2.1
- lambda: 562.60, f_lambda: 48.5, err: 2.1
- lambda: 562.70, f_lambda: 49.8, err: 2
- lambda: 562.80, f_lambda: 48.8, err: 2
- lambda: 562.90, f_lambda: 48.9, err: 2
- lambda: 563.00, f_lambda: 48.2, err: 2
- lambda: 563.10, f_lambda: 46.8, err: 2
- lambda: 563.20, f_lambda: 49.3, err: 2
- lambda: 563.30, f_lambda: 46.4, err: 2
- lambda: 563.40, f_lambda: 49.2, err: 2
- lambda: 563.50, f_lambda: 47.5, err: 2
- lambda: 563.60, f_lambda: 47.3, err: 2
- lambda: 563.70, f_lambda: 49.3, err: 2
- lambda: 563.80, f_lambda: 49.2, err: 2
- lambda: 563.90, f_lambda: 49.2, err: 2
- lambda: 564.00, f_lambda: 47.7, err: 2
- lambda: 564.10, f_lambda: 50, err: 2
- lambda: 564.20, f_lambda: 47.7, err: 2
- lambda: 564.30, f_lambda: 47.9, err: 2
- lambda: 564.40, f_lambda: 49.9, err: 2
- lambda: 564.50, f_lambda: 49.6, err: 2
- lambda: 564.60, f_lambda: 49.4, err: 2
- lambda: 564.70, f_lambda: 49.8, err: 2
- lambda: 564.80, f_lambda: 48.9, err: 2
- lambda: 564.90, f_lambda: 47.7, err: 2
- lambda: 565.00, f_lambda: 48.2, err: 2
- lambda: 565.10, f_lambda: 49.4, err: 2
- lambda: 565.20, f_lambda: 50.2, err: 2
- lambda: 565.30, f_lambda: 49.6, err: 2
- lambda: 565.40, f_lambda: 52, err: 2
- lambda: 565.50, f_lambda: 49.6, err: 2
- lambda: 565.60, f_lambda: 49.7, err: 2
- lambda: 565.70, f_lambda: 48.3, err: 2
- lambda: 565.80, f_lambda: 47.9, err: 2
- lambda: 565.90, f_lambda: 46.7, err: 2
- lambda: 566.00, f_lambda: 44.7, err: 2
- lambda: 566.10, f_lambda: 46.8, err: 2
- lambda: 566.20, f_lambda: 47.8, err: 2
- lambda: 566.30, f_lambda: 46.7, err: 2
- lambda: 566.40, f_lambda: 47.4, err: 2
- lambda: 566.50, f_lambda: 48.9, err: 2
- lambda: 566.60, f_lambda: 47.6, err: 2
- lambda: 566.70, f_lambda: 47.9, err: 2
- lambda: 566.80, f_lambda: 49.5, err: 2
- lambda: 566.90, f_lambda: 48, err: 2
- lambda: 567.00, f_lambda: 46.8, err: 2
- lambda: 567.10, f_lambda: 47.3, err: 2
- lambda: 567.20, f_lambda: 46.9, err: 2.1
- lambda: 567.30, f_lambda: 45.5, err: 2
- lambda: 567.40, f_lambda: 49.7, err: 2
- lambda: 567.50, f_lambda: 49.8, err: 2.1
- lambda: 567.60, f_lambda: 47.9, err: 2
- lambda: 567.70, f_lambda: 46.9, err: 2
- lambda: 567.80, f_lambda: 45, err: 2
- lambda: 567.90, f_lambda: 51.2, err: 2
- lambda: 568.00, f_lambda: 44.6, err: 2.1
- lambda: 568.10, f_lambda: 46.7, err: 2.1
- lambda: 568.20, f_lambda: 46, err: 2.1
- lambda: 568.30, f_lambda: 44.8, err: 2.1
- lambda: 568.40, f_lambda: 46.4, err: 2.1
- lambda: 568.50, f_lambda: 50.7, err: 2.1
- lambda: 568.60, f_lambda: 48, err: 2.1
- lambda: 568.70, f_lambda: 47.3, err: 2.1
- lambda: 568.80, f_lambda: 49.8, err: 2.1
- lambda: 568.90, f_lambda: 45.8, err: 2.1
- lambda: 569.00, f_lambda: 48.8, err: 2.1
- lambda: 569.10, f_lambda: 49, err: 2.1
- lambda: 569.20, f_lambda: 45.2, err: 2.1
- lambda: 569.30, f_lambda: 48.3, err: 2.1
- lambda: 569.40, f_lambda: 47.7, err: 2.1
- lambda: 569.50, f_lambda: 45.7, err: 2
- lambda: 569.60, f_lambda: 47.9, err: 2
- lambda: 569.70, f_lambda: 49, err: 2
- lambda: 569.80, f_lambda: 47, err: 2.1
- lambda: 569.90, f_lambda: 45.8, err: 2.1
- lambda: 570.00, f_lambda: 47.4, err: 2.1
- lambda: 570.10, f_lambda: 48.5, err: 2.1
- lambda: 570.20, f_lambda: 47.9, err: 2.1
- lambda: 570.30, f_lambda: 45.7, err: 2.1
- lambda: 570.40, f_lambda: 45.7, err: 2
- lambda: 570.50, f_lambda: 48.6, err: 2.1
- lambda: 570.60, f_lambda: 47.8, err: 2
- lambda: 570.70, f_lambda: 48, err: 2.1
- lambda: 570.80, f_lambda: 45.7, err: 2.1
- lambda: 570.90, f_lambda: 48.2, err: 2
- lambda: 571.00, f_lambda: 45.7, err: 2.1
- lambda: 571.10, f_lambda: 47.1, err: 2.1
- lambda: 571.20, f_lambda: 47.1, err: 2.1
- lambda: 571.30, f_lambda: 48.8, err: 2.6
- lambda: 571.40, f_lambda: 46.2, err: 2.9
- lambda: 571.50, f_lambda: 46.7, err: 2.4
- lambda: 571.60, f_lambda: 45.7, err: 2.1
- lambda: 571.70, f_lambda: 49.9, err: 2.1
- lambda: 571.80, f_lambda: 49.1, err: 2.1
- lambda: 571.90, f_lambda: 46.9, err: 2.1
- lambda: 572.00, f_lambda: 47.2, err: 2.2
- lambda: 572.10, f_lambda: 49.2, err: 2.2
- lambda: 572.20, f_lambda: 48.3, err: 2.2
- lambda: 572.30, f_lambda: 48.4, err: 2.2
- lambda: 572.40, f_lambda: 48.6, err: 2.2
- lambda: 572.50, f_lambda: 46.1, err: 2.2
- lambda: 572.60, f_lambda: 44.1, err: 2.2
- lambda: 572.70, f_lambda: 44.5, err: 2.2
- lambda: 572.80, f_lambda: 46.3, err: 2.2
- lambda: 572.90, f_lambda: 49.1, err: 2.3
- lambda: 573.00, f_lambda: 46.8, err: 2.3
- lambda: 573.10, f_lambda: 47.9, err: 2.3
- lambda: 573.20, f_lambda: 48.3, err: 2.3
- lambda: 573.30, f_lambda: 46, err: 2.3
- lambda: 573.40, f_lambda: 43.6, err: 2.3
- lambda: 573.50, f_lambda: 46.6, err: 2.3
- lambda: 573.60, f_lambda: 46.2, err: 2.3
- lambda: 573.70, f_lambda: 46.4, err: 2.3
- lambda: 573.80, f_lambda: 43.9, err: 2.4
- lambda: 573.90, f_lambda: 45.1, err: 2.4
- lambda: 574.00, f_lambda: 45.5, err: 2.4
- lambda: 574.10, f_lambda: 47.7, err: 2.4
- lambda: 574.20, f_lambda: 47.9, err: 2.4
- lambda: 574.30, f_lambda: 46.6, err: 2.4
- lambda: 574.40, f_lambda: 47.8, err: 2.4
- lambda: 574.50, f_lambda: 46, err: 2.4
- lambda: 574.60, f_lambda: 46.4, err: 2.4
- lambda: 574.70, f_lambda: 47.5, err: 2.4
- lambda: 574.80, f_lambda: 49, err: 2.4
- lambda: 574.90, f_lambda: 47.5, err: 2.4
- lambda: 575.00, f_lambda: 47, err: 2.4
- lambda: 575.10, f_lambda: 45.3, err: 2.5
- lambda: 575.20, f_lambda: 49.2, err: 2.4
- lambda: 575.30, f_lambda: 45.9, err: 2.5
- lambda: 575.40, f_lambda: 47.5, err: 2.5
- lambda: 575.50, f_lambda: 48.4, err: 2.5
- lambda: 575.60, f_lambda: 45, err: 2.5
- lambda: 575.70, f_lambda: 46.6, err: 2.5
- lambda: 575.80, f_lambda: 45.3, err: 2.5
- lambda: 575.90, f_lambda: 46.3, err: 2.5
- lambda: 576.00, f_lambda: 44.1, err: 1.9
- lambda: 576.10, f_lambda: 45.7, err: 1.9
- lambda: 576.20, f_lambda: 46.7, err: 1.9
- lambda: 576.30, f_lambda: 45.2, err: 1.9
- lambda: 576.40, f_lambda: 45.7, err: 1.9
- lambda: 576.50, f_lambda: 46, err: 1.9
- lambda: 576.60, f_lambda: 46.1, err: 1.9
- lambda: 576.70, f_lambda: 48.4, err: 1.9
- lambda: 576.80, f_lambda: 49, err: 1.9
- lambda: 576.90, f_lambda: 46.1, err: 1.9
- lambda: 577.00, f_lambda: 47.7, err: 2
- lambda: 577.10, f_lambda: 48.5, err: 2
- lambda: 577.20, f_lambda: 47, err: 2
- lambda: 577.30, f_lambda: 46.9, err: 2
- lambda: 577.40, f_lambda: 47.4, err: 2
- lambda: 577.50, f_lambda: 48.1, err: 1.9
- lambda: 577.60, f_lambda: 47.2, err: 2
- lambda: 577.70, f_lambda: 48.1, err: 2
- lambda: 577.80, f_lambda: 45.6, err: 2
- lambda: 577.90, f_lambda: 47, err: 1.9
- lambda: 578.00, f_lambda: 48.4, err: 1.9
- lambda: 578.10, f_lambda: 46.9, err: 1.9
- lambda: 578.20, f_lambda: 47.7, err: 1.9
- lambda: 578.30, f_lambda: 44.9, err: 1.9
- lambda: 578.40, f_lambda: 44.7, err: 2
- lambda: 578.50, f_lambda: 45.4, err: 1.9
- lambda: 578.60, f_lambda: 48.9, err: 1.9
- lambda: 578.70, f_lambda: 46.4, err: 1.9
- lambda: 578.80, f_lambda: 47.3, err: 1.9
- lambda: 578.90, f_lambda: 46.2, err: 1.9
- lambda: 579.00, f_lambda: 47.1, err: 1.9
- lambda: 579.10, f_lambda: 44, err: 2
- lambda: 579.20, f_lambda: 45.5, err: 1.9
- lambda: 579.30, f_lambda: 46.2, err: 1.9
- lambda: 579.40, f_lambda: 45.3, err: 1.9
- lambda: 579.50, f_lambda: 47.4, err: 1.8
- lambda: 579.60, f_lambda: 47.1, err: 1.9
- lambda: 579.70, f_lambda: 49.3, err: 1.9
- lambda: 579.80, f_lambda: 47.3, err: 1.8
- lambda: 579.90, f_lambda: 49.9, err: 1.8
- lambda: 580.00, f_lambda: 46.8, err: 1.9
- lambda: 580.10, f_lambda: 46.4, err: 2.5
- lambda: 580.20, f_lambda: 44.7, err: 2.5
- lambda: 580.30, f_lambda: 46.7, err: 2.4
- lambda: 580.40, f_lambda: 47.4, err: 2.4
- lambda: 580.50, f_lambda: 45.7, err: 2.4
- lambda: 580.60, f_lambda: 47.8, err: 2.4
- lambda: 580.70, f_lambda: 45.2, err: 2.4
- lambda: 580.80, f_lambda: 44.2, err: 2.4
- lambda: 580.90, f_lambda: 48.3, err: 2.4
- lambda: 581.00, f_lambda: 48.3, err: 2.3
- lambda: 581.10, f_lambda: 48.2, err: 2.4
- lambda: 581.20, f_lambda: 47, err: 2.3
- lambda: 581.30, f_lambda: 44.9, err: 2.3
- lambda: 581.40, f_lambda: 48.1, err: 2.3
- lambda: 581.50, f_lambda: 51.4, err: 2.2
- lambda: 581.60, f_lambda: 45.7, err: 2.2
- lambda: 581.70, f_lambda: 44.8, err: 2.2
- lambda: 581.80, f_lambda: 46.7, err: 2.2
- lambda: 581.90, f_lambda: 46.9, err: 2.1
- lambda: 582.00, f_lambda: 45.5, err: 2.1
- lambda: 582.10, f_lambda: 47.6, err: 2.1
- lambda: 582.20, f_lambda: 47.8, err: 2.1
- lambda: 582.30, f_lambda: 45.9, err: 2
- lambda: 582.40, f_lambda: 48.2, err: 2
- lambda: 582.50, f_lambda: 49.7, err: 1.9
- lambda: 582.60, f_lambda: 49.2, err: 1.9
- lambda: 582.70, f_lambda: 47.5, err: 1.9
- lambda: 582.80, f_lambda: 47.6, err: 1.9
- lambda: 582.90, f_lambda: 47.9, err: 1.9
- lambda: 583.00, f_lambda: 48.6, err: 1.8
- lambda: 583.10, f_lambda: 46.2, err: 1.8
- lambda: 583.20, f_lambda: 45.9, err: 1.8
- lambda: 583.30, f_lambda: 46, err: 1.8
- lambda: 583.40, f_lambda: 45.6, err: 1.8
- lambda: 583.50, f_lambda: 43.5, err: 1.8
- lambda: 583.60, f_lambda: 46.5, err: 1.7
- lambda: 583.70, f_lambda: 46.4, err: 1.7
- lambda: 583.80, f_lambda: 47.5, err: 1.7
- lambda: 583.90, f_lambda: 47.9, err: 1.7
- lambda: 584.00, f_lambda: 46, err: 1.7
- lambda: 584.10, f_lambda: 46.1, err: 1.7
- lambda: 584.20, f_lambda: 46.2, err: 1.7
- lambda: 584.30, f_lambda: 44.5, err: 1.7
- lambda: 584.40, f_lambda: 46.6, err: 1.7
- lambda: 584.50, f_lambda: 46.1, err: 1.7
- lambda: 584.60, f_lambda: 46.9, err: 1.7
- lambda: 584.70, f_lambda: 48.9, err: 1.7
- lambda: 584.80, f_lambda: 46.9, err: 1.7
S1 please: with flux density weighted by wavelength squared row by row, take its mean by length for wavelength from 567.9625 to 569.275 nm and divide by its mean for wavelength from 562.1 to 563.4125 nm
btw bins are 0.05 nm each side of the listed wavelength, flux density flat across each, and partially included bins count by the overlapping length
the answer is 1.0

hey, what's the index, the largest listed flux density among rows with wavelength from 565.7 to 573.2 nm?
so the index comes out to 51.2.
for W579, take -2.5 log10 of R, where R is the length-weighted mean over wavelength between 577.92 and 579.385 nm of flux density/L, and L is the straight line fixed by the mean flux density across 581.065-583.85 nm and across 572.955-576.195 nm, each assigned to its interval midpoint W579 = 0.01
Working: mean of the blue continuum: 46.5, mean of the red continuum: 47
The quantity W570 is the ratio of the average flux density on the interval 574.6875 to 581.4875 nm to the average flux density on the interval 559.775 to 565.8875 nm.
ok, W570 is 1.0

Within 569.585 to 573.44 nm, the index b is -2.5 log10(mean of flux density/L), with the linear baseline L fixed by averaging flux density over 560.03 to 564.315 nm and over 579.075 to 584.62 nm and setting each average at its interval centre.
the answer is 0.01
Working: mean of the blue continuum 48.1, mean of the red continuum 46.8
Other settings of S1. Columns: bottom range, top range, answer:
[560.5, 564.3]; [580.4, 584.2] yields 1.05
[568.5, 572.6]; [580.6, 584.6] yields 1.03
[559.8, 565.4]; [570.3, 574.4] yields 1.01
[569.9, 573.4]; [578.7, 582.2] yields 1.02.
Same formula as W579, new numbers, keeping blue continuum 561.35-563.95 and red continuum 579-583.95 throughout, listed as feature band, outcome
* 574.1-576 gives 0.01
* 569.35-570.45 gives 0.01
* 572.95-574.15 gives 0.03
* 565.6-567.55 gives 0.00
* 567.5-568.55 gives 0.01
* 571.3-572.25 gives -0.01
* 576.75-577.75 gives -0.01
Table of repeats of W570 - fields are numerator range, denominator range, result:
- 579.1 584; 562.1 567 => 0.97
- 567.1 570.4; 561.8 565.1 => 0.98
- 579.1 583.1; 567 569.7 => 0.99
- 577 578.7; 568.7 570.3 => 0.99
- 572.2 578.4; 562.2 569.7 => 0.97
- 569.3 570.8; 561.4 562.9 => 0.99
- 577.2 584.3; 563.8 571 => 0.98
